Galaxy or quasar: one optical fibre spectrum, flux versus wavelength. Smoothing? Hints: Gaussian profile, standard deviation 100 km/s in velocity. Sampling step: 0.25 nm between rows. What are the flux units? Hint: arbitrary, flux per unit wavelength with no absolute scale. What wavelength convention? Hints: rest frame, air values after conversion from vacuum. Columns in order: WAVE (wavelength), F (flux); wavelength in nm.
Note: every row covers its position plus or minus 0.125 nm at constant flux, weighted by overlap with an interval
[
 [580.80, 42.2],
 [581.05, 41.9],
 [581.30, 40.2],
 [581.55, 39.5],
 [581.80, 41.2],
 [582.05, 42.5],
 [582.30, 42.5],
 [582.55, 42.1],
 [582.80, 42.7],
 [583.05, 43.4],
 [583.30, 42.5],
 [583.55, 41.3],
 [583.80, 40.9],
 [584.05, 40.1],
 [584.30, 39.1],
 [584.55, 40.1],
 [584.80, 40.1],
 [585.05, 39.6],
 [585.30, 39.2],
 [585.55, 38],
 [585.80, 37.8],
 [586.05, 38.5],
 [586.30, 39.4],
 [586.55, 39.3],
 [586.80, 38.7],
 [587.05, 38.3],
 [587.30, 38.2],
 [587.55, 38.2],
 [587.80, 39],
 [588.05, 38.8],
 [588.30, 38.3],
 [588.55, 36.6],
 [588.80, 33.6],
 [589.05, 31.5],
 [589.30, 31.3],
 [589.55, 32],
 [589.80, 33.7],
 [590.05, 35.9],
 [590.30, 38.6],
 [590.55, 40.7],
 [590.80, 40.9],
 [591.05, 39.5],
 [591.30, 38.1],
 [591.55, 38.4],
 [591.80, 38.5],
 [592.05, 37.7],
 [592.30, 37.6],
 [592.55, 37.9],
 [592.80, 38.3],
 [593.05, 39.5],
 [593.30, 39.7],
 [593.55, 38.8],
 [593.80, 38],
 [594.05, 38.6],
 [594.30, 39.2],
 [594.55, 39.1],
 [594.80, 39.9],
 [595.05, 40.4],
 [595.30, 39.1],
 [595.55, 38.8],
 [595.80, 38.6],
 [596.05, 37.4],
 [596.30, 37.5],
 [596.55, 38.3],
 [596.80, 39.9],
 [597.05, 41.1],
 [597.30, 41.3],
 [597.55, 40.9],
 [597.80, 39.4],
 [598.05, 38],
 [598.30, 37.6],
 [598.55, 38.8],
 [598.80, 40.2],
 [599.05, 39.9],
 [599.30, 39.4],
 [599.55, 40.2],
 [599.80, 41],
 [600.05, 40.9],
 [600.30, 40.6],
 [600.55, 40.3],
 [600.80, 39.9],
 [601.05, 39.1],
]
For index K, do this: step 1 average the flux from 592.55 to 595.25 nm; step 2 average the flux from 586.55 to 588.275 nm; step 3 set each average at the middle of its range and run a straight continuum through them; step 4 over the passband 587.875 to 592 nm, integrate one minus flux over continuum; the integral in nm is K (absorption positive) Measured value 0.22 nm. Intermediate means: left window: 38.6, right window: 39.1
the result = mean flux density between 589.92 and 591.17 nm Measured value 39.1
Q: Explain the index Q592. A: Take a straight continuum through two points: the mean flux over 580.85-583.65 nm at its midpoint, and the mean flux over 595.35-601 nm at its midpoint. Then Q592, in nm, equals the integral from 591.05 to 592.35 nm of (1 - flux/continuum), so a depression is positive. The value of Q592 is 0.07 nm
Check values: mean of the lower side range 41.8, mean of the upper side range 39.5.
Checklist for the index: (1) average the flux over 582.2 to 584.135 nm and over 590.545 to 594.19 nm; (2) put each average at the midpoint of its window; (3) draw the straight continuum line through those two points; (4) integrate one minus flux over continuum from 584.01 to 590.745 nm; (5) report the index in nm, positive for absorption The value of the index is 0.487 nm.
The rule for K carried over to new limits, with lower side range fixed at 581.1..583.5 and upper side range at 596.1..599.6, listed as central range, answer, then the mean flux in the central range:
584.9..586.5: 0.10 nm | 38.8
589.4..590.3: 0.14 nm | 34.5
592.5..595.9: 0.08 nm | 39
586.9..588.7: 0.12 nm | 38.1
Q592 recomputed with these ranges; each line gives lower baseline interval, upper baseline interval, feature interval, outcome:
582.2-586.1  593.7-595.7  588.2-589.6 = 0.21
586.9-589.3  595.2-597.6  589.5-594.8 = -0.05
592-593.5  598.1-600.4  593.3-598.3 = -0.01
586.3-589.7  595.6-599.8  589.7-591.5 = -0.05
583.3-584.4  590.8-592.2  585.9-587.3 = 0.04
